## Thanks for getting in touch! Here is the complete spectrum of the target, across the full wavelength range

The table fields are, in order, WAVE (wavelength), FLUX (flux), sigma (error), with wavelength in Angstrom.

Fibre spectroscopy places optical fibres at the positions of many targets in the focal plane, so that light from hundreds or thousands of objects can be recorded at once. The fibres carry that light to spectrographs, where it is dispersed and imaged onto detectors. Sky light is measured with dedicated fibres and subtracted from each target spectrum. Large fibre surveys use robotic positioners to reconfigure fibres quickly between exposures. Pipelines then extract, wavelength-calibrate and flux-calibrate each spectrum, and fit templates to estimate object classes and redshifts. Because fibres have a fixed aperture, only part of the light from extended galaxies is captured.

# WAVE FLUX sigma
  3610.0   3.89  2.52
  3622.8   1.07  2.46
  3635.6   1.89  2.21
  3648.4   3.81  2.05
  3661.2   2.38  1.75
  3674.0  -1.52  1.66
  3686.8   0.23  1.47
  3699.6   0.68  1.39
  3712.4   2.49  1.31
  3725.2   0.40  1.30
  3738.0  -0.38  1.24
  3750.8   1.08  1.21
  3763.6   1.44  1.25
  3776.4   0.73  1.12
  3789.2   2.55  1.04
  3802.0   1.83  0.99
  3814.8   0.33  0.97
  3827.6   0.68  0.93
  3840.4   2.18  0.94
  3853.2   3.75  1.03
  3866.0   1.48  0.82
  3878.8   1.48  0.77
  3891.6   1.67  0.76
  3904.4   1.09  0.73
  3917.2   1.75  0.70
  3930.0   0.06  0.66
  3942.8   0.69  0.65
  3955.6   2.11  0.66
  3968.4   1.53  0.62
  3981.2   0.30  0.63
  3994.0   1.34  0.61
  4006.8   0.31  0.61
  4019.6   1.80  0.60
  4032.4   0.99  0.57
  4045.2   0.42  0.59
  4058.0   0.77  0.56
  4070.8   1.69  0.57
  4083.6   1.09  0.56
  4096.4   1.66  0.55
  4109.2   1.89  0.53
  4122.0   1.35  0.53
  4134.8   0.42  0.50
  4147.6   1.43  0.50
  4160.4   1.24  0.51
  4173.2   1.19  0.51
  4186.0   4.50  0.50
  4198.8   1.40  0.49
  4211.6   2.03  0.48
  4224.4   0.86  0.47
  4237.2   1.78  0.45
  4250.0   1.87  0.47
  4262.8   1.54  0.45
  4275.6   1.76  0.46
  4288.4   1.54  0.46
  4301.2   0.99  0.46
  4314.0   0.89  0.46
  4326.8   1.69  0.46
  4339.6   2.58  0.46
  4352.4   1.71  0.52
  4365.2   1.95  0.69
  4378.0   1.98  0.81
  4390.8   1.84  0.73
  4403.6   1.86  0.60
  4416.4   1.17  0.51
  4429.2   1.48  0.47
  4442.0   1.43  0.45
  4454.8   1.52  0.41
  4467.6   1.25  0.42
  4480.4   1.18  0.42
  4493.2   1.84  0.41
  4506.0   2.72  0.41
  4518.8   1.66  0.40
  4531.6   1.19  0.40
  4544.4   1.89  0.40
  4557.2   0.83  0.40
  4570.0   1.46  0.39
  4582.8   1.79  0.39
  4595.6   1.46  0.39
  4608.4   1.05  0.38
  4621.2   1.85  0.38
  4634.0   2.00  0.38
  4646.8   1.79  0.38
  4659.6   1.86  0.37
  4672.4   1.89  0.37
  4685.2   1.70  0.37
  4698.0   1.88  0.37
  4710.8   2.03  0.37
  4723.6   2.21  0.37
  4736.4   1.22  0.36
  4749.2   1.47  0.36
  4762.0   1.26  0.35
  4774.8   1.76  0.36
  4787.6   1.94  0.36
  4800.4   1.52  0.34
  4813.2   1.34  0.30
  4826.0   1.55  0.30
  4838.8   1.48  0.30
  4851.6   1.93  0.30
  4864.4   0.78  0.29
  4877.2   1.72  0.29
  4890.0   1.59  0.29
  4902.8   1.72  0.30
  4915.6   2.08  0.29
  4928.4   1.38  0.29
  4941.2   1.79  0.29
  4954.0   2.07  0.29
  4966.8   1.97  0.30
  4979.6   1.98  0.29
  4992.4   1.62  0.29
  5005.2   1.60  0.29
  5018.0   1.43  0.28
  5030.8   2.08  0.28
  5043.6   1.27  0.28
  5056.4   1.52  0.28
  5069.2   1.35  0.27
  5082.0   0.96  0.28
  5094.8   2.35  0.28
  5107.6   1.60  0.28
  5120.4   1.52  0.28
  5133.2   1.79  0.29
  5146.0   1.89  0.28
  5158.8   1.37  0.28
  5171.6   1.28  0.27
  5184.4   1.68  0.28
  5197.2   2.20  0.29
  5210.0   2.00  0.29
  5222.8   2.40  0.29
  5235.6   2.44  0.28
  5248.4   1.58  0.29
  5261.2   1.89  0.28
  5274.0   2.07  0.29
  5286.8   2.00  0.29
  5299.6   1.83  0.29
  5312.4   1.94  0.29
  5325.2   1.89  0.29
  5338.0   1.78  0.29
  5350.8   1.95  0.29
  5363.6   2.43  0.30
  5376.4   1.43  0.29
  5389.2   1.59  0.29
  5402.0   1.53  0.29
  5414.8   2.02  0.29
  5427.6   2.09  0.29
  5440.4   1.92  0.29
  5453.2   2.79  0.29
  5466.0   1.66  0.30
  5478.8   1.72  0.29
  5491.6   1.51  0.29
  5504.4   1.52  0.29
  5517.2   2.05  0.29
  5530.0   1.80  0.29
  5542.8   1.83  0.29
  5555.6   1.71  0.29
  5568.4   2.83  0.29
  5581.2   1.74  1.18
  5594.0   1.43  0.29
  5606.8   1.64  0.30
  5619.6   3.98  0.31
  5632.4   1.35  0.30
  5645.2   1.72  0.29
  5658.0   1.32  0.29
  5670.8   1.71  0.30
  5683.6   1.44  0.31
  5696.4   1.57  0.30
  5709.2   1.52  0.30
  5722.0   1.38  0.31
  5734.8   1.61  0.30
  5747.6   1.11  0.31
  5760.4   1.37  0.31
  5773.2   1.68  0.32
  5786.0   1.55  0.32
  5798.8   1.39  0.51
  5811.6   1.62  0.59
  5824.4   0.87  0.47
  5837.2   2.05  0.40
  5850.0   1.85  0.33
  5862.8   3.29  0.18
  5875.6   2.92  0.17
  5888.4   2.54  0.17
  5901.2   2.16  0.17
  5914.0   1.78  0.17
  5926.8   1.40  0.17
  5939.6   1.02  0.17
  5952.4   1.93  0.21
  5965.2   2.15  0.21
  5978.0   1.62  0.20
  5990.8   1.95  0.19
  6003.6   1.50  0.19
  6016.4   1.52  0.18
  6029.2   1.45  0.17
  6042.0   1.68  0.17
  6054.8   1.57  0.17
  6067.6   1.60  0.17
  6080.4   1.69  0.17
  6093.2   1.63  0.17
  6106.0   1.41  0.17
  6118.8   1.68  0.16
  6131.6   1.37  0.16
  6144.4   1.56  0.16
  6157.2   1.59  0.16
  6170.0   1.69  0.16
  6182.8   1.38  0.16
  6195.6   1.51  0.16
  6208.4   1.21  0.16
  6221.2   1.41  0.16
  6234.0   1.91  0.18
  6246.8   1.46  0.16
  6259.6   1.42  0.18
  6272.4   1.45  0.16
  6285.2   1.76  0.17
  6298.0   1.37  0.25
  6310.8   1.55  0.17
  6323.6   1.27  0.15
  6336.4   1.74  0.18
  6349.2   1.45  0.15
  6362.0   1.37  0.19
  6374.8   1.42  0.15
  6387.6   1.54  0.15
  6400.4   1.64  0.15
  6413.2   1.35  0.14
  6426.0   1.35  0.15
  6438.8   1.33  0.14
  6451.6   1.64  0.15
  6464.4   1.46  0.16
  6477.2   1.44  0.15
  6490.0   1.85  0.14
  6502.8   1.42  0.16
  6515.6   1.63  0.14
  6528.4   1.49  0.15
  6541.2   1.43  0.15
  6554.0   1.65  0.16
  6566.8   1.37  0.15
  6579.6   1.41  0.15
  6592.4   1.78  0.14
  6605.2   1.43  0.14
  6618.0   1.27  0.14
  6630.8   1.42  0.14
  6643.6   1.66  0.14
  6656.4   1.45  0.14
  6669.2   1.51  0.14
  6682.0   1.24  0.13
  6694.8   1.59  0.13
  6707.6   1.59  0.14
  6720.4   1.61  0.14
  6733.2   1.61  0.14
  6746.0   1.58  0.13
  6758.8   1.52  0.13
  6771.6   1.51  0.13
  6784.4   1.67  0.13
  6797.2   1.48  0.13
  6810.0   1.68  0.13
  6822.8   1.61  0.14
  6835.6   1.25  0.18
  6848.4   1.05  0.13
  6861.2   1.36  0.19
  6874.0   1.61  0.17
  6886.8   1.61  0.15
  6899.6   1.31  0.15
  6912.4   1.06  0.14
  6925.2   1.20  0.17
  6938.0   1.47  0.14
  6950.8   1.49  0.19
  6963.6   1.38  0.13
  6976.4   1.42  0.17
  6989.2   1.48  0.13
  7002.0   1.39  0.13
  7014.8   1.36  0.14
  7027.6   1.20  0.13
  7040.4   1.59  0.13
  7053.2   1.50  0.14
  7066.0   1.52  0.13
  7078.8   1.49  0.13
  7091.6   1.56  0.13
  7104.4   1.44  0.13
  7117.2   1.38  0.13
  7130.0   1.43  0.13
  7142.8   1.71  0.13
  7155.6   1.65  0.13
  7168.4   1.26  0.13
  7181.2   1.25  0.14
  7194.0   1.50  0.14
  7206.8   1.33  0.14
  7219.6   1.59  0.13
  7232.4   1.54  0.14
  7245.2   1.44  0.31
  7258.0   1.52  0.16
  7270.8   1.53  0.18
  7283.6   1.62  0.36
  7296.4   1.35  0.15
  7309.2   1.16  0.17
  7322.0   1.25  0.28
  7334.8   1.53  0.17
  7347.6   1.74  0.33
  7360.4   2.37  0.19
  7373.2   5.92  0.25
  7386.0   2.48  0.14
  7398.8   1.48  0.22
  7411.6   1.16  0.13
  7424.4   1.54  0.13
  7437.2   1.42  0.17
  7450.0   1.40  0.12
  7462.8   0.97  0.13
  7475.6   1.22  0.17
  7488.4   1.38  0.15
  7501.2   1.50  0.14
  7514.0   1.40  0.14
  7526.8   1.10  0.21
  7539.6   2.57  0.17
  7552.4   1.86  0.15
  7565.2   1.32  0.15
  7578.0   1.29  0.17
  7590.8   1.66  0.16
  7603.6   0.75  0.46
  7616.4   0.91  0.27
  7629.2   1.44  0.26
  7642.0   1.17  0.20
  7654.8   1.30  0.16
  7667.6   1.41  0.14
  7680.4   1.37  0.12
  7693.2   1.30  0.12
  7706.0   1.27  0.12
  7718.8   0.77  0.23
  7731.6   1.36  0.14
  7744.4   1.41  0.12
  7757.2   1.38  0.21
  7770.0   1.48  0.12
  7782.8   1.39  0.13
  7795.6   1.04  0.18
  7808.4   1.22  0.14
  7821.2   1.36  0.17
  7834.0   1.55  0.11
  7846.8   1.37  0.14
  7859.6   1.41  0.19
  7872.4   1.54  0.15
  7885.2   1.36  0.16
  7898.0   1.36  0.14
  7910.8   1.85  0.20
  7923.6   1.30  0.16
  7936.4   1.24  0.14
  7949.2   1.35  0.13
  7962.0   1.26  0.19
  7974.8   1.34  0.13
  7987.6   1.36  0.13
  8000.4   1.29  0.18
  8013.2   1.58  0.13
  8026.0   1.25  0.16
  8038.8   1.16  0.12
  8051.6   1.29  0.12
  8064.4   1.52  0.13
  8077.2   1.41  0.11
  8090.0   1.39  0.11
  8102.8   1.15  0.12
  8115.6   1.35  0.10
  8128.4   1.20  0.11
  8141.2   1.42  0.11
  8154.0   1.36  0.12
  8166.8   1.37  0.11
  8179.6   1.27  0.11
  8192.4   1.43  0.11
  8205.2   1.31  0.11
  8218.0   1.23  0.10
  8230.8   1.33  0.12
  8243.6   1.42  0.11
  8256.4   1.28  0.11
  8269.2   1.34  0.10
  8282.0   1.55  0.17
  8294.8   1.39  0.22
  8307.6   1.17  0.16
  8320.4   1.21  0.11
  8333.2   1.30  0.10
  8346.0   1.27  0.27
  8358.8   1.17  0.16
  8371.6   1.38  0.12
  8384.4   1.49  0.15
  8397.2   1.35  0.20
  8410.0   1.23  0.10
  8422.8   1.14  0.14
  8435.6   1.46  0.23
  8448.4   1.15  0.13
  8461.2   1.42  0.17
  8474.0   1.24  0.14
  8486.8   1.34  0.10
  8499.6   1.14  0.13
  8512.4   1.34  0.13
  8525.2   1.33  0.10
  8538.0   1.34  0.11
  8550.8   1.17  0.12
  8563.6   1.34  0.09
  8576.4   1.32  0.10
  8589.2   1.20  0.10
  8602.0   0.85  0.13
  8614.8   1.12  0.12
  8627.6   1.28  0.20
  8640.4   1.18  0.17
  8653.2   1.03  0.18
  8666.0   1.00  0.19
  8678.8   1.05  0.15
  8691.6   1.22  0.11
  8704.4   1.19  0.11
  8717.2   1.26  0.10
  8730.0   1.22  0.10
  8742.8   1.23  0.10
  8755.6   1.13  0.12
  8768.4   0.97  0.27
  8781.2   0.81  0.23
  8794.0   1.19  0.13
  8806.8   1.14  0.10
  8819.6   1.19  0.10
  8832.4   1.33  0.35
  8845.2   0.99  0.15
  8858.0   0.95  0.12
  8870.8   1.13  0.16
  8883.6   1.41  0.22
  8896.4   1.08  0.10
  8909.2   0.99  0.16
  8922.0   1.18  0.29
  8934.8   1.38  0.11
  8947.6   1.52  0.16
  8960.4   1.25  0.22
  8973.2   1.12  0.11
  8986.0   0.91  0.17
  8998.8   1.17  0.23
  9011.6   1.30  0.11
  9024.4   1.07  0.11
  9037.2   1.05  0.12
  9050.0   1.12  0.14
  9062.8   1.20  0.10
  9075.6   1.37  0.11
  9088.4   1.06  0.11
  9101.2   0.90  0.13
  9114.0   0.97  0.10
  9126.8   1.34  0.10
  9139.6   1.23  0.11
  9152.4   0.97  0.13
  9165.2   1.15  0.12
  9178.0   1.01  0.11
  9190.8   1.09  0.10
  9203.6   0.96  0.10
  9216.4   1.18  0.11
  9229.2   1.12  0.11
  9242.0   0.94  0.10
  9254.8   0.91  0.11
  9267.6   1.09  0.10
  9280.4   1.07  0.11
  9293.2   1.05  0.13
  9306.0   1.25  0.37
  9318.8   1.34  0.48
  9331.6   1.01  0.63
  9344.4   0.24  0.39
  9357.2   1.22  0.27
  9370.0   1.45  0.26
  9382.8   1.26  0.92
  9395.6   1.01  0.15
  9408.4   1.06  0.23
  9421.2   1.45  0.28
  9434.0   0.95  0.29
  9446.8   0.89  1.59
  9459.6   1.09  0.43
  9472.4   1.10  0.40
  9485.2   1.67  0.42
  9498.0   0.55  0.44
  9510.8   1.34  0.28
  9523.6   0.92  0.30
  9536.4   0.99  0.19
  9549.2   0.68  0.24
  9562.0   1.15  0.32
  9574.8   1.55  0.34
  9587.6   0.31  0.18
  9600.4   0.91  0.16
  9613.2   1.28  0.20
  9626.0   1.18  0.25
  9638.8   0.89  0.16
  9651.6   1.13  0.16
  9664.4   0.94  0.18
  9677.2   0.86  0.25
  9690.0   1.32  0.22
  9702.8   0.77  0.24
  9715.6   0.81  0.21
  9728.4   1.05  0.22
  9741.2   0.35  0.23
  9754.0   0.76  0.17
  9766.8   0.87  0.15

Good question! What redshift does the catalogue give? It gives 0.12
